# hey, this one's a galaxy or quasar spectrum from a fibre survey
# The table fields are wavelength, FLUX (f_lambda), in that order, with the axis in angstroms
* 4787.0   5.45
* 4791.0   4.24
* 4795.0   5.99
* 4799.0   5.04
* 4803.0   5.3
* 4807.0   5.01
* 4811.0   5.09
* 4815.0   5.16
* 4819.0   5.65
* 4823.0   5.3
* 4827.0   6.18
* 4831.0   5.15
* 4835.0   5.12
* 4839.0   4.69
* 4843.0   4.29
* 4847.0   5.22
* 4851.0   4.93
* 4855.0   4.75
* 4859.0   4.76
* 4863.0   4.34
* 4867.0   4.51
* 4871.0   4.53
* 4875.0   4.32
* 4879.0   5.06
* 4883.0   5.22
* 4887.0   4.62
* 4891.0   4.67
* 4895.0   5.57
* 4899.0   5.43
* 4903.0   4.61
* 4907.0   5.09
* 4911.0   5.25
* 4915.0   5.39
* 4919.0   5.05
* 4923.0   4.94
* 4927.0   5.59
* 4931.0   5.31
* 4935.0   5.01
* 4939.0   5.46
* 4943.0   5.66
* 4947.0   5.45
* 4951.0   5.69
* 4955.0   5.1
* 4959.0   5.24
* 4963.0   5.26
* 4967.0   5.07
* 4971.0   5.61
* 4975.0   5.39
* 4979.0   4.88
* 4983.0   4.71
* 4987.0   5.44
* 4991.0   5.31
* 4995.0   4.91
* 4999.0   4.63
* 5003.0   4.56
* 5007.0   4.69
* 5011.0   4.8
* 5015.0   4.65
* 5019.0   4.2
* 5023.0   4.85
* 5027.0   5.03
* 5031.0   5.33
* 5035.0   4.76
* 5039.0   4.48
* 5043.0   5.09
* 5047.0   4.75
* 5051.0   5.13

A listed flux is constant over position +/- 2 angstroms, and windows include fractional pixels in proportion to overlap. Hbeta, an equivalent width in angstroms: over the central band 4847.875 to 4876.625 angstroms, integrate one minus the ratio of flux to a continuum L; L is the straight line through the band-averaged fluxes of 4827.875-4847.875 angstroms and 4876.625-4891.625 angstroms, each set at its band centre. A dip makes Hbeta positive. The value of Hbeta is 1.8 angstroms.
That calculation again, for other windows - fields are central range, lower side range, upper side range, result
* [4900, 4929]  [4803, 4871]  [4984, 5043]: -1.24 angstroms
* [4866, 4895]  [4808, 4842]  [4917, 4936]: 2.49 angstroms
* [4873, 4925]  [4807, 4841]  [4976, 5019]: 0.71 angstroms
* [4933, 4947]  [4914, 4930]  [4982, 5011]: -0.64 angstroms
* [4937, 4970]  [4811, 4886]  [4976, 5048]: -3.30 angstroms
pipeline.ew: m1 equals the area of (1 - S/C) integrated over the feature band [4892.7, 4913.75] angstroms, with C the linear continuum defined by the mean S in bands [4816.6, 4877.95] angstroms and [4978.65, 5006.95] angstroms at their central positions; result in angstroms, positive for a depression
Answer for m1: -1.2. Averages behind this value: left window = 4.92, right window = 4.91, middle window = 5.19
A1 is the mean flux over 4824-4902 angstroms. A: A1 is 4.91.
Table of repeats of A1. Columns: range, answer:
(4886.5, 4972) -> 5.24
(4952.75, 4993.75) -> 5.2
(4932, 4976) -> 5.36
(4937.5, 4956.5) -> 5.48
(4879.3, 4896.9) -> 5.02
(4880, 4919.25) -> 5.09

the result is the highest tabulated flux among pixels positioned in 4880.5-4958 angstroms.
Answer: 5.69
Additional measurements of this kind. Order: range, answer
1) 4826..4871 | 6.18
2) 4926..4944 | 5.66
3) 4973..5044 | 5.44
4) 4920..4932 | 5.59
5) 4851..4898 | 5.57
